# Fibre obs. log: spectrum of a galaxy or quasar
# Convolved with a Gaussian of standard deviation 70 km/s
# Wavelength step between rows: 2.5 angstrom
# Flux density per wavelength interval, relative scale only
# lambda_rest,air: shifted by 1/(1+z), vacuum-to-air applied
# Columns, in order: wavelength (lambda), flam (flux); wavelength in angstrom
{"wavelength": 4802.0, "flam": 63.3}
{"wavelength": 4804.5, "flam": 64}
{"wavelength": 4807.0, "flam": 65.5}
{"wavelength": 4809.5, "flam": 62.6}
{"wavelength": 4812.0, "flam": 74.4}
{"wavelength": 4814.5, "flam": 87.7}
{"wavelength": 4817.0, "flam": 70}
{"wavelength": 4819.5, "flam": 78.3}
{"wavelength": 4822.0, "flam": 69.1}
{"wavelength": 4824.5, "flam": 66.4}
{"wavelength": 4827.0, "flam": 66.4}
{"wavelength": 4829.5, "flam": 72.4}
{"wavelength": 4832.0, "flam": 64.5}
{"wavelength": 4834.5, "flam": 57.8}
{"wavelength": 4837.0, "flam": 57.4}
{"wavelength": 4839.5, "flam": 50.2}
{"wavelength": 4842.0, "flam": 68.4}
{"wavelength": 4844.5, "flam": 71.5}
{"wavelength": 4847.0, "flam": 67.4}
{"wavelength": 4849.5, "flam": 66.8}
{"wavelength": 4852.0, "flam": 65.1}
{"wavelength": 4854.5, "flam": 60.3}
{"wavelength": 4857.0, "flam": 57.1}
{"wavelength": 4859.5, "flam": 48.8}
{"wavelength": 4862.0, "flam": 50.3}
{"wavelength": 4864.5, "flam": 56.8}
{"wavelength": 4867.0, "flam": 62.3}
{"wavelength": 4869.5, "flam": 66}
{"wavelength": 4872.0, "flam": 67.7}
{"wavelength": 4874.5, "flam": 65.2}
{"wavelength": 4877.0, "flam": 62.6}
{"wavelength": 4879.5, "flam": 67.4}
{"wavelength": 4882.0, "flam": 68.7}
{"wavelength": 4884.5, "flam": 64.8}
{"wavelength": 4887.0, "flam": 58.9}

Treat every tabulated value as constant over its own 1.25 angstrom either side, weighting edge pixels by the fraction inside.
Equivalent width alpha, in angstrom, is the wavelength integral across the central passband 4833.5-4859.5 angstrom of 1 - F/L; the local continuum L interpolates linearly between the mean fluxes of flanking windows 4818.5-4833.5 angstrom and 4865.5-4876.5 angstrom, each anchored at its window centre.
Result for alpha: 2.2 angstrom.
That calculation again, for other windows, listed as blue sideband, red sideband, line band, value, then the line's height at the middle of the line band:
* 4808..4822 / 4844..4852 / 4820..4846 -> 2.1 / 70.6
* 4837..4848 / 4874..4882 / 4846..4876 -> 1.6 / 64.6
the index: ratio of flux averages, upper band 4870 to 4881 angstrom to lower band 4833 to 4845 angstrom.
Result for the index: 1.1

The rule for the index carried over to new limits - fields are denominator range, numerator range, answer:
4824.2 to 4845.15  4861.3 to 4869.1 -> 0.91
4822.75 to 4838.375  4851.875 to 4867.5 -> 0.88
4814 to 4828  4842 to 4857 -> 0.91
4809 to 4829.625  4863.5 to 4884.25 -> 0.90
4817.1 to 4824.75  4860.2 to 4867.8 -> 0.77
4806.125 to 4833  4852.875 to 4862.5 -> 0.77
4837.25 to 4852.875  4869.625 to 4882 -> 1.03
